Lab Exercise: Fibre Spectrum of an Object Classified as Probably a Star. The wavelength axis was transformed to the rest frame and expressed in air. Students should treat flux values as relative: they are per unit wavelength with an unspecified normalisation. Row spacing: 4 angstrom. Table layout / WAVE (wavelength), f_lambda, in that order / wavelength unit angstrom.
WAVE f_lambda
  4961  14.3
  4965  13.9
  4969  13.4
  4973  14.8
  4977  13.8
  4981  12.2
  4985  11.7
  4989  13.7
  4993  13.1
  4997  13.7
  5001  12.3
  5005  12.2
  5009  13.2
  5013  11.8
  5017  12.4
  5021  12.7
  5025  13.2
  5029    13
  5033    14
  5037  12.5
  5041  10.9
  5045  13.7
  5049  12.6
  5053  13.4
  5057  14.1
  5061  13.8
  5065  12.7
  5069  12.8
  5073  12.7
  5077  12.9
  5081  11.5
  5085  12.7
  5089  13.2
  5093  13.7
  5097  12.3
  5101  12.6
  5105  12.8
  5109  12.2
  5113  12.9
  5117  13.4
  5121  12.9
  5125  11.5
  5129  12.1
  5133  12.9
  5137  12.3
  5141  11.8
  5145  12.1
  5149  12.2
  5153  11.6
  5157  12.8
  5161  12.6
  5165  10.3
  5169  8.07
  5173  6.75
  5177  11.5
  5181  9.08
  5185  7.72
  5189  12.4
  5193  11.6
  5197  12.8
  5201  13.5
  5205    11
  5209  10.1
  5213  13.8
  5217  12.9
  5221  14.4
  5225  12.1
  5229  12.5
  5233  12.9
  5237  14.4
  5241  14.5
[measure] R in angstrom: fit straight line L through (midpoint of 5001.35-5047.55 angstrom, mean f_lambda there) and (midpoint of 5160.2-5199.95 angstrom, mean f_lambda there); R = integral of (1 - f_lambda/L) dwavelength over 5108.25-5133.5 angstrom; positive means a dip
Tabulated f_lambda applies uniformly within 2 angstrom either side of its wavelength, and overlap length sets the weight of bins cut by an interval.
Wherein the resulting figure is -3.1 angstrom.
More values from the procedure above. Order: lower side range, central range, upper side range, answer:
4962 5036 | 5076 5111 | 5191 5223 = 0.46 angstrom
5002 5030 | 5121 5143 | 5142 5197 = -1.90 angstrom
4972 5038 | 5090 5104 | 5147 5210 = -1.22 angstrom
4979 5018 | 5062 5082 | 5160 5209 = -1.39 angstrom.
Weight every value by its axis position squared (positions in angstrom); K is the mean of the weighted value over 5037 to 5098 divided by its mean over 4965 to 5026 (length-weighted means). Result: 1.02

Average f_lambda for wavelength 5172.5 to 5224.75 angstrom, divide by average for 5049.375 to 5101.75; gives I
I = 0.9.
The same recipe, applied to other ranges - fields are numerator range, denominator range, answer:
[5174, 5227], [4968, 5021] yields 0.90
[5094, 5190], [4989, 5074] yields 0.89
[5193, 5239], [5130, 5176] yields 1.13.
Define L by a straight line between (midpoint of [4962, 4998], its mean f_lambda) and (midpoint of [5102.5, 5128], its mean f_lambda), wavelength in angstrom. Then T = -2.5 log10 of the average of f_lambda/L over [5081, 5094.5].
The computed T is -0.01 mag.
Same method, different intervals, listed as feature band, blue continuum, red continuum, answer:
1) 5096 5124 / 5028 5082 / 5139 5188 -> -0.086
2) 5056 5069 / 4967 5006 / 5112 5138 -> -0.047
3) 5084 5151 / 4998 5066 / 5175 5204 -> -0.052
